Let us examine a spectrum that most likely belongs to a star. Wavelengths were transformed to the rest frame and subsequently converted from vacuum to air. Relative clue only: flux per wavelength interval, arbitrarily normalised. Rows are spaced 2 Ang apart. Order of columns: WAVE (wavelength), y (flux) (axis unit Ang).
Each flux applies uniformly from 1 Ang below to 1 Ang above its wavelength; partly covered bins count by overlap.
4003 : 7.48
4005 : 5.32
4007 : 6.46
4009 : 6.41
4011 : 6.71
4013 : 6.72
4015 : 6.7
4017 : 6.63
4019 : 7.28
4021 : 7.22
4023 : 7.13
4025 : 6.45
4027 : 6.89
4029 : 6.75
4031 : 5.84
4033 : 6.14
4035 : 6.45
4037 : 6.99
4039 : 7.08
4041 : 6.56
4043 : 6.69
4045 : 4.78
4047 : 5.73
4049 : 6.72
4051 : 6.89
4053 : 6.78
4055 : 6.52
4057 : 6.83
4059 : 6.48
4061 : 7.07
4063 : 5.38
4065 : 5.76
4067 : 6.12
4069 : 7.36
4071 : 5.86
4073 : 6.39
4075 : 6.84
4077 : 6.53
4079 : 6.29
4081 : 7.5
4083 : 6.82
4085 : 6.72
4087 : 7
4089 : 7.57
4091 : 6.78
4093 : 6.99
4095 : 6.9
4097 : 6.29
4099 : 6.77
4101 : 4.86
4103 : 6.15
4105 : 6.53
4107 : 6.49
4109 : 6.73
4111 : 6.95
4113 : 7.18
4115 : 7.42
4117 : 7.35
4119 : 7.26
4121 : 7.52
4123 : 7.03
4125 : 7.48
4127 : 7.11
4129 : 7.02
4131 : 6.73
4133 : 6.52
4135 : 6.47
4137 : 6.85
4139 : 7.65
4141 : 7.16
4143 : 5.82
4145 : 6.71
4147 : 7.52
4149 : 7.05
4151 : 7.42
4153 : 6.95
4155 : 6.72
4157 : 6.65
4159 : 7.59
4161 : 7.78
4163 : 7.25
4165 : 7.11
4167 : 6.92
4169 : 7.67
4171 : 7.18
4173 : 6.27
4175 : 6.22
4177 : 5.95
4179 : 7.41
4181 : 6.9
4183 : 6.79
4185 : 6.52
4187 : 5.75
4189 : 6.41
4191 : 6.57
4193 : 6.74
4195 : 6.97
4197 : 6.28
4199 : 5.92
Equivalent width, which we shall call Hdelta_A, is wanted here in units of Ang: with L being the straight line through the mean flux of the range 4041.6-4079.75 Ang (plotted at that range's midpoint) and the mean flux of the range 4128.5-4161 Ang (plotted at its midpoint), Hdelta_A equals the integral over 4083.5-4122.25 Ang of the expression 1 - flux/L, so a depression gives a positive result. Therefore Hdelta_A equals -0.9 Ang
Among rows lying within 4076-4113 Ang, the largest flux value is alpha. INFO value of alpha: 7.57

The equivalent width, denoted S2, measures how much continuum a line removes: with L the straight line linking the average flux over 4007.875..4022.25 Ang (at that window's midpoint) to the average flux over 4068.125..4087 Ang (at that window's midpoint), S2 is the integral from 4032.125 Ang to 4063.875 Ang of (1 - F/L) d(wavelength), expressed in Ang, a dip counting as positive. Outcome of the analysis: 1.5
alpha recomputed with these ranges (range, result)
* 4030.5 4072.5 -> 7.36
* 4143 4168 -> 7.78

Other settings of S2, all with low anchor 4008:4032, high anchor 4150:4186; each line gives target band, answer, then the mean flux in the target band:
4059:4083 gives 1.2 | 6.48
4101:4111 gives 0.7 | 6.36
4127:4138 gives 0.2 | 6.75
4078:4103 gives 0.6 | 6.69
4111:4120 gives -0.5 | 7.26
